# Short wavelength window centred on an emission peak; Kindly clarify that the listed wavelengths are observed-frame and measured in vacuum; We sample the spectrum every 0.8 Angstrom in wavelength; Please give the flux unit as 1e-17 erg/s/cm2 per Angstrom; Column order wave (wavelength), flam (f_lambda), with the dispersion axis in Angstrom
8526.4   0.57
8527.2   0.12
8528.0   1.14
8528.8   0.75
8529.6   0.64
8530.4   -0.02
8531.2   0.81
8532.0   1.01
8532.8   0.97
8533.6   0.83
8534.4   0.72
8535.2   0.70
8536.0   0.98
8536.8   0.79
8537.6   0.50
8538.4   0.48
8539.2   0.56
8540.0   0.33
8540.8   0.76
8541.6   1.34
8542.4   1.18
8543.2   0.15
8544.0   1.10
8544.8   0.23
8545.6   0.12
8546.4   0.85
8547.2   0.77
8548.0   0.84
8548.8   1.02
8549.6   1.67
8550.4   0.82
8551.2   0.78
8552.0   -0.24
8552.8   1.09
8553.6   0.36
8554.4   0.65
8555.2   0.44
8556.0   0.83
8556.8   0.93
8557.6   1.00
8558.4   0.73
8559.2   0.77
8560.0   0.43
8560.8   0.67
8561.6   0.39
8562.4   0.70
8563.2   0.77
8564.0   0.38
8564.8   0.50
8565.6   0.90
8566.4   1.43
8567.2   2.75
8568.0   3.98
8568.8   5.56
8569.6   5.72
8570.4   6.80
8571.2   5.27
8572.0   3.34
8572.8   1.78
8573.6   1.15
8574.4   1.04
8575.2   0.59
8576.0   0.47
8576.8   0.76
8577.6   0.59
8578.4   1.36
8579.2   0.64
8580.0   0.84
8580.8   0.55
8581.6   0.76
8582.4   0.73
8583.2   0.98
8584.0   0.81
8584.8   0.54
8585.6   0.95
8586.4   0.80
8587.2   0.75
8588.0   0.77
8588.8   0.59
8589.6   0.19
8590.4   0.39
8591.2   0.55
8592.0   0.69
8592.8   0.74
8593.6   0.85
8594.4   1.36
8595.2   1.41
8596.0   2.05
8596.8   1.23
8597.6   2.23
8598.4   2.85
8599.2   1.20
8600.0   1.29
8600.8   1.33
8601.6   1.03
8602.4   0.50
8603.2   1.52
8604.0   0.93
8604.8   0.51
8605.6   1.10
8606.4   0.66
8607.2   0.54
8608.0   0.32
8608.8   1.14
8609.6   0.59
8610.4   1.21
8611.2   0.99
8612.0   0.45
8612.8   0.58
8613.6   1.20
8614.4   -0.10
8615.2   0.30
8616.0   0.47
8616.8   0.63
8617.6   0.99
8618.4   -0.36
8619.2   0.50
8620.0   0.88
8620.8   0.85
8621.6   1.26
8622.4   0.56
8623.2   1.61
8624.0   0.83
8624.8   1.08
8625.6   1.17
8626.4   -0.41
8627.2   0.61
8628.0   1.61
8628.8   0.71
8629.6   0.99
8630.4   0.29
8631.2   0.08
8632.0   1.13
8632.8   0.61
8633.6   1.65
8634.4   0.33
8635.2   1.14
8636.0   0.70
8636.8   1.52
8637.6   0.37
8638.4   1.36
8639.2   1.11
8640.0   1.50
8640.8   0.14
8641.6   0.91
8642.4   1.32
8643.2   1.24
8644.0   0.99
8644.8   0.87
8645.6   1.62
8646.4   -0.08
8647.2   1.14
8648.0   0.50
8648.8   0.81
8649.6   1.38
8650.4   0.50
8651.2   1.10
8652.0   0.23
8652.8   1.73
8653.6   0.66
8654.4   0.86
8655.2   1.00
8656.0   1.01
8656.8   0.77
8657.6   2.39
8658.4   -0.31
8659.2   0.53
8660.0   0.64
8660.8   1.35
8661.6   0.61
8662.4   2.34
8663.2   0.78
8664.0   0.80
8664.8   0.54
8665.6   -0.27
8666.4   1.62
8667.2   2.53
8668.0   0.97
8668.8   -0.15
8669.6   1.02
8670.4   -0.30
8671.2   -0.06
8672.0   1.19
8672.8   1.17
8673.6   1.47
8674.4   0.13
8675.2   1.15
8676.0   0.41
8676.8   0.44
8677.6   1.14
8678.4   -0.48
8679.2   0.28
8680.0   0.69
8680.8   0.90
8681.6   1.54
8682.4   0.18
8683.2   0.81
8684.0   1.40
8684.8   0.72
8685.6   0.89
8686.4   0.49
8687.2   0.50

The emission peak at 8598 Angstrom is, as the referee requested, [N II] 6583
